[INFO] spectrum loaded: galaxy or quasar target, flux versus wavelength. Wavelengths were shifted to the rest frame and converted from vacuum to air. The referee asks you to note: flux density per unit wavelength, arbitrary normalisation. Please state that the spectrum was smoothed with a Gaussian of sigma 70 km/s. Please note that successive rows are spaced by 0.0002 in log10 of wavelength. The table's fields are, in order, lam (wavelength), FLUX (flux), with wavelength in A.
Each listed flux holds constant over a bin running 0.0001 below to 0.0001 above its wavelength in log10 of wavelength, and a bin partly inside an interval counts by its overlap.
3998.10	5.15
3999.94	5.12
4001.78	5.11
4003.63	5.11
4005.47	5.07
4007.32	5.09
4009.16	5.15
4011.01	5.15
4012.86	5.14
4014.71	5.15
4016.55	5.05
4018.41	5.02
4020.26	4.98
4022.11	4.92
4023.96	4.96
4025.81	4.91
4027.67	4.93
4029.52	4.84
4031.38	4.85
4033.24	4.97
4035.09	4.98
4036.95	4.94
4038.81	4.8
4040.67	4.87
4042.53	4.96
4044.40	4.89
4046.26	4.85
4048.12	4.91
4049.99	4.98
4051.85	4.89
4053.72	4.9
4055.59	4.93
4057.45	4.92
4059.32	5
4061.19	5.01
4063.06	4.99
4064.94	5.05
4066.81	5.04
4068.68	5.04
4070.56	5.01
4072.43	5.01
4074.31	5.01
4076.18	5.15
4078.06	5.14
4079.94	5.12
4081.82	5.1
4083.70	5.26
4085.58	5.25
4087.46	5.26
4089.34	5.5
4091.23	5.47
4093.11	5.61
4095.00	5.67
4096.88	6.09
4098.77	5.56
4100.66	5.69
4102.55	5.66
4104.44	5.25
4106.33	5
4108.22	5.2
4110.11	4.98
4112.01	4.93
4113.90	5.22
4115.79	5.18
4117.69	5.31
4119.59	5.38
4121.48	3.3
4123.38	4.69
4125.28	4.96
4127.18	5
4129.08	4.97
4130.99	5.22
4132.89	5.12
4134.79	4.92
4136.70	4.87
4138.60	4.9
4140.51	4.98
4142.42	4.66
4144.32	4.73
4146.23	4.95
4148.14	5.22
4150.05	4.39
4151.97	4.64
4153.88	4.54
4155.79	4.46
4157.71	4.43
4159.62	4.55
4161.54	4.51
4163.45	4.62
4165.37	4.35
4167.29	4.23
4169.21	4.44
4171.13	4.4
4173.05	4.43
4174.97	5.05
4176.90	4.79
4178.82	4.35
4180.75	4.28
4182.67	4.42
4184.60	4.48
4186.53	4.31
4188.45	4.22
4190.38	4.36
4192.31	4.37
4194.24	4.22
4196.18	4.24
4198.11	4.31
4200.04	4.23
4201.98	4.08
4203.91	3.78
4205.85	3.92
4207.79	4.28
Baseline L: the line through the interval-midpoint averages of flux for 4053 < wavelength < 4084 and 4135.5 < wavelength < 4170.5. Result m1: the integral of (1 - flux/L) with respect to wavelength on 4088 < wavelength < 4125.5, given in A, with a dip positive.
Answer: -2.9 A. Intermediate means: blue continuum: 5.04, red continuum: 4.64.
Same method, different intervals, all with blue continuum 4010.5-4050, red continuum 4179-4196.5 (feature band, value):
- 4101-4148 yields -4.2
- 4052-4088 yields -2.0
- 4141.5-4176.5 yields -1.2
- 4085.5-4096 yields -1.7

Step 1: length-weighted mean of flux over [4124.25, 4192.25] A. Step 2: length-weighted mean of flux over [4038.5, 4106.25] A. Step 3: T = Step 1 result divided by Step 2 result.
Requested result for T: 0.9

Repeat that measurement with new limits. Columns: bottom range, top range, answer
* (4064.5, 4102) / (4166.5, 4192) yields 0.84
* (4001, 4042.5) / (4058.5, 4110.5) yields 1.05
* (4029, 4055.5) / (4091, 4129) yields 1.06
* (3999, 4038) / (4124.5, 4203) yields 0.91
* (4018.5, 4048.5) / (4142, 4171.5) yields 0.93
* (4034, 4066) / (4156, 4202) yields 0.89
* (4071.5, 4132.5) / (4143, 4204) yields 0.86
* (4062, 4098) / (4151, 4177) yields 0.86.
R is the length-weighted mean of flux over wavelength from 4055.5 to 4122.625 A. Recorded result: 5.18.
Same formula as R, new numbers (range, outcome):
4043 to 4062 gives 4.93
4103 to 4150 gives 4.95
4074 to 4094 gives 5.27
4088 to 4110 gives 5.49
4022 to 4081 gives 4.96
